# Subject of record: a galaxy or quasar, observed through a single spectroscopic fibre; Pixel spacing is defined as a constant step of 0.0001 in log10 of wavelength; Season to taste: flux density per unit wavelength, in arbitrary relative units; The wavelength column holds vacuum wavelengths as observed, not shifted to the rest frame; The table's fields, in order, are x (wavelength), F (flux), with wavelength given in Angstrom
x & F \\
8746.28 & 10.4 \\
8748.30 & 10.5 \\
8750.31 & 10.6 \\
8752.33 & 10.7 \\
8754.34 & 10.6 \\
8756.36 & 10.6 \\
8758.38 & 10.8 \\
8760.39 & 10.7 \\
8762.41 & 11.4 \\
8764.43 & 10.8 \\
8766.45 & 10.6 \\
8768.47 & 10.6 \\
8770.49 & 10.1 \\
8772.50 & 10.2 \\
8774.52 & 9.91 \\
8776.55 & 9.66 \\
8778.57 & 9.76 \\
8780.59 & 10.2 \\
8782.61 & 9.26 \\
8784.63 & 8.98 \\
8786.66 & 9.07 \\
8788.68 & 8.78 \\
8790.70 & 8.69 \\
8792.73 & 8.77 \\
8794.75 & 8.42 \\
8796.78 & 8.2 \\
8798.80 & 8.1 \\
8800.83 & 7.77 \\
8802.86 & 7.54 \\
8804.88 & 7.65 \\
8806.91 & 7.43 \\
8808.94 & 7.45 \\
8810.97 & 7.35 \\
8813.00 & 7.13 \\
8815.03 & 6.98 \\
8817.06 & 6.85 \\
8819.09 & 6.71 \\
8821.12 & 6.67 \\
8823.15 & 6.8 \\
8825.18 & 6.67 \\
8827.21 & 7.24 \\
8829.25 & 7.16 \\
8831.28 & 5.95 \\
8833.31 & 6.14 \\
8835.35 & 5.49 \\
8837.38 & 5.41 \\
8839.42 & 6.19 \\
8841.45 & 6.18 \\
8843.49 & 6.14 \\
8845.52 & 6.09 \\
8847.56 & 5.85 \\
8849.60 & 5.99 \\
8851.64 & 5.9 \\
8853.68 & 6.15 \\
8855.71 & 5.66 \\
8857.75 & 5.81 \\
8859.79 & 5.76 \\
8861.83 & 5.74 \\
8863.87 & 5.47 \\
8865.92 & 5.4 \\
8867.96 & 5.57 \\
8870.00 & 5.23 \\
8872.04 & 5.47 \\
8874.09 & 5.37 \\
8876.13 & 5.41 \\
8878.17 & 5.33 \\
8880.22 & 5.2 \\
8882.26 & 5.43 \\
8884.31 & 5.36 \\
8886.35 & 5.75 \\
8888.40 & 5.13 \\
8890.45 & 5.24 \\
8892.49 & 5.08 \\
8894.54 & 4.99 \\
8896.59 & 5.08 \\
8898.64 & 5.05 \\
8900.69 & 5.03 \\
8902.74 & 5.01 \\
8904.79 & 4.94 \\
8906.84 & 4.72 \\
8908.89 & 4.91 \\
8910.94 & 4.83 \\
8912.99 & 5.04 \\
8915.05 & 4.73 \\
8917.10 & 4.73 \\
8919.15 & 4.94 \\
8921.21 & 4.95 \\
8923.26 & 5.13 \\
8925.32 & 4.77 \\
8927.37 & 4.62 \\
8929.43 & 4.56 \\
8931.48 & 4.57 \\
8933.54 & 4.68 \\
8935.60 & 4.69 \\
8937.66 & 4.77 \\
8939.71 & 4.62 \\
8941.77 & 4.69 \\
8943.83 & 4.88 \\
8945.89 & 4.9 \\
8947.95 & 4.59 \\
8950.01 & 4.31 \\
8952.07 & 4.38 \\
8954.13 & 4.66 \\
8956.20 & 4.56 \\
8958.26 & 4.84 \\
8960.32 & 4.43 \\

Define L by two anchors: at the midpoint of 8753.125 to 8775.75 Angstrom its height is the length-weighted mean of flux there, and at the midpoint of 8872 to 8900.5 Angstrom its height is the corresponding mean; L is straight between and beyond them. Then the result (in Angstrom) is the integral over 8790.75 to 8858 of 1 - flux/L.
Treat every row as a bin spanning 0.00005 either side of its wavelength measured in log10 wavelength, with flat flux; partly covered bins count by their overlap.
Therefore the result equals 9.7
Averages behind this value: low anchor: 10.6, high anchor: 5.26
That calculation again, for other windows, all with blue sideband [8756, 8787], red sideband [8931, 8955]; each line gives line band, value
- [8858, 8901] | 8.6 Angstrom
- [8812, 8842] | 6.7 Angstrom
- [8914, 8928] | 1.3 Angstrom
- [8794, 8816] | 3.6 Angstrom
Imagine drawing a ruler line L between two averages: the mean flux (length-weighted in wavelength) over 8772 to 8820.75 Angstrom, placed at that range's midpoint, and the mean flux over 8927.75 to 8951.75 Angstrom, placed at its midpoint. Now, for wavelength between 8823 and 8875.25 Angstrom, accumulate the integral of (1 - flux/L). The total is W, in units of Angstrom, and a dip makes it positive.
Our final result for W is 7.8 Angstrom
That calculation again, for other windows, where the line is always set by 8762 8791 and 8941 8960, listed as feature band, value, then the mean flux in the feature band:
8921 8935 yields 1.5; 4.74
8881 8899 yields 3.4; 5.24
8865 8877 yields 2.8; 5.41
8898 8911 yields 2.3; 4.93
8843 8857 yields 3.1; 5.96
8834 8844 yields 2.6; 5.87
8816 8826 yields 2.1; 6.75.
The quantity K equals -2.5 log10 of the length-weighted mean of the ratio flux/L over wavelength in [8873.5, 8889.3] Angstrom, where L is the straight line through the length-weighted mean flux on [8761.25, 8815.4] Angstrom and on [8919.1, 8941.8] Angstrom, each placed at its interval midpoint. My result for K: 0.15 mag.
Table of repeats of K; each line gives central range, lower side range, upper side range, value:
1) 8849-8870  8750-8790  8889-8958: 0.226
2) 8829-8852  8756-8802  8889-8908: 0.202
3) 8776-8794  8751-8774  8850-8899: 0.043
